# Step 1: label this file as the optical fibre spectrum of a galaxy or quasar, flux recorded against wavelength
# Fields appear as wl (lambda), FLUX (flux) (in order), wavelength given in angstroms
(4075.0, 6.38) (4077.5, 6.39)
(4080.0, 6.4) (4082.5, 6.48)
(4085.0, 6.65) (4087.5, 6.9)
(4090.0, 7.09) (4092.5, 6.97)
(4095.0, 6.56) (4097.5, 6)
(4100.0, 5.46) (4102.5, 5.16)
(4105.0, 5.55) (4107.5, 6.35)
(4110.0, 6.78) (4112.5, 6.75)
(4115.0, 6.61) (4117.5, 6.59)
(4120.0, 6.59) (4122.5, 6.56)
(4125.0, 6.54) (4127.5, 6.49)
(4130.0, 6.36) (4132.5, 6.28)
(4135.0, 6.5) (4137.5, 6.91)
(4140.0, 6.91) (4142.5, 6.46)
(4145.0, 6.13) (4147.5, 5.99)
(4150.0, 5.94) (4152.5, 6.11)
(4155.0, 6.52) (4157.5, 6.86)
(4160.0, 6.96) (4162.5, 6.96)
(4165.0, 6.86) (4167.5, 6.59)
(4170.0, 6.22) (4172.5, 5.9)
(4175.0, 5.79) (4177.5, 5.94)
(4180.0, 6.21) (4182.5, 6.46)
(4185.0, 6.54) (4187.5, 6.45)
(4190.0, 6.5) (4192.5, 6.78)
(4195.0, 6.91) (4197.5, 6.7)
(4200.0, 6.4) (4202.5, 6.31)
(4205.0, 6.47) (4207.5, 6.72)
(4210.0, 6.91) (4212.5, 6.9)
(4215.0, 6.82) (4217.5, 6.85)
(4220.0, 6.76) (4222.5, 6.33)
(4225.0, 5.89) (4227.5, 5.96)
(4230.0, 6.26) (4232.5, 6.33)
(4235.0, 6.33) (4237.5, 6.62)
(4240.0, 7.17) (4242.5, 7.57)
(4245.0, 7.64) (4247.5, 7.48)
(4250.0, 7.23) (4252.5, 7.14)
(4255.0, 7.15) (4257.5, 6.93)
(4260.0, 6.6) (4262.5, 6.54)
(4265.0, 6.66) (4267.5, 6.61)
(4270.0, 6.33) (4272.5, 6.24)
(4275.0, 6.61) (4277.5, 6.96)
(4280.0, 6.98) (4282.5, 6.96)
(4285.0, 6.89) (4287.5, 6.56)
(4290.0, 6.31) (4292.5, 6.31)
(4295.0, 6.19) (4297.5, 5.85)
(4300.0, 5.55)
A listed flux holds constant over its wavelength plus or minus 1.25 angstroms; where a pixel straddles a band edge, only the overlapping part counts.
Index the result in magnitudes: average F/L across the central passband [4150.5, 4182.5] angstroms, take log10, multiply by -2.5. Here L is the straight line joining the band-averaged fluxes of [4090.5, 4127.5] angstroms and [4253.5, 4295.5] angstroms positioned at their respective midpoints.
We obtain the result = 0.01 mag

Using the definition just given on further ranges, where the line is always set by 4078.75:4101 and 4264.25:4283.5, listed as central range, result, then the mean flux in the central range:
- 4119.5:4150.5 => 0.02 mag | 6.44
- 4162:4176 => 0.04 mag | 6.37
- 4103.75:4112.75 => 0.04 mag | 6.31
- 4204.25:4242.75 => 0.00 mag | 6.6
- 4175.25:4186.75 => 0.06 mag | 6.25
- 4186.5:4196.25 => -0.01 mag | 6.67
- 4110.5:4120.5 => -0.02 mag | 6.65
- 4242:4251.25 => -0.13 mag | 7.47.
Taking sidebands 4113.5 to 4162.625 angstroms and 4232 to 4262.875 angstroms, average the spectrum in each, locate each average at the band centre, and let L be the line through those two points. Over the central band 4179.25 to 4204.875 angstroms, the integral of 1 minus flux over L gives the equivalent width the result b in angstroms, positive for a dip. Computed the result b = 0.8 angstroms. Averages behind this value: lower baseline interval 6.5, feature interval 6.53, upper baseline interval 7.01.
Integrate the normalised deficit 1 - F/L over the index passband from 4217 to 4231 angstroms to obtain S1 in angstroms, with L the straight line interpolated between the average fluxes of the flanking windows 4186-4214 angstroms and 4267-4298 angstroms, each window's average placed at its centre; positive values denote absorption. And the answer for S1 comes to 0.6 angstroms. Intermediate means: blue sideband 6.64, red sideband 6.54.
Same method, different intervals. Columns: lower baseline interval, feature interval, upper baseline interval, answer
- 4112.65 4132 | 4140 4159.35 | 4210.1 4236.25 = 0.50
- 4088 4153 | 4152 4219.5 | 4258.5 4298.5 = -1.06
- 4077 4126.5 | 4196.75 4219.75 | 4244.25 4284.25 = 0.12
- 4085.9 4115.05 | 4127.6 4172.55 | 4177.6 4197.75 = -0.27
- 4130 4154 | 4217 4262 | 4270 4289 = -1.20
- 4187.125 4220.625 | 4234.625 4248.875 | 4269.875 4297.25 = -1.21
